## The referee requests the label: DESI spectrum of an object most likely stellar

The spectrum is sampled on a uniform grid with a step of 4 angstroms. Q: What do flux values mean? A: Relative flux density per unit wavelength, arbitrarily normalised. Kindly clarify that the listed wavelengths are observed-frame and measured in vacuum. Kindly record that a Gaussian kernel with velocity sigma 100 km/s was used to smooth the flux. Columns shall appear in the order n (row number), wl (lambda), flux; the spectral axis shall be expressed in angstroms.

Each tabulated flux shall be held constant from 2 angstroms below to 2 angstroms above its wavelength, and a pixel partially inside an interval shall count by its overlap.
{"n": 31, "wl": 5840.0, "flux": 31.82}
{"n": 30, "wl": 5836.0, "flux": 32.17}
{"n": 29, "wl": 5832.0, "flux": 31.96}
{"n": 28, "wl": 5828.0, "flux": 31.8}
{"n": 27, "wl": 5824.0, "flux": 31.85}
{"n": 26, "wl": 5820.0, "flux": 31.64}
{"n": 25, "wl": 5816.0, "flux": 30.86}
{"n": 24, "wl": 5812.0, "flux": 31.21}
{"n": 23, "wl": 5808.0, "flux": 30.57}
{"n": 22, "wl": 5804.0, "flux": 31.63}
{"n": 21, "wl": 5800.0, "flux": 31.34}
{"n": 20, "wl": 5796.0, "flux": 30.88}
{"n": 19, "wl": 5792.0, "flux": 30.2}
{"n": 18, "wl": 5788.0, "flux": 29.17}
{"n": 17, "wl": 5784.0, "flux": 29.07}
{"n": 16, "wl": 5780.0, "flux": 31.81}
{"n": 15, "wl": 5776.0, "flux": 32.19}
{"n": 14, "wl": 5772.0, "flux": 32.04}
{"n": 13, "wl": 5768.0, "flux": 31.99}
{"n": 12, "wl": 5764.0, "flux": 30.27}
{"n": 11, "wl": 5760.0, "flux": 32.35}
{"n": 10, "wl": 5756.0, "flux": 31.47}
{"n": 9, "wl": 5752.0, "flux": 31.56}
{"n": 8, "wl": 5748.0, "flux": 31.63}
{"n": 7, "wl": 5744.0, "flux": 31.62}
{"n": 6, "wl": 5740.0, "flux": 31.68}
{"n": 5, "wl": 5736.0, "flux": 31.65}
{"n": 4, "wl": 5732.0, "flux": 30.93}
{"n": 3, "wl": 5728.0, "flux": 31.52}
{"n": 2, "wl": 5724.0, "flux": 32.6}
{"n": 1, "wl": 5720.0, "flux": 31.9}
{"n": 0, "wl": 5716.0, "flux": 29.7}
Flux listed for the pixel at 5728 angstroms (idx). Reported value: 31.52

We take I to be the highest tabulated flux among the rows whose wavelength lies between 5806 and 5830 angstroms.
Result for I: 31.85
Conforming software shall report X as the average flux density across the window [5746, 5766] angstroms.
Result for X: 31.5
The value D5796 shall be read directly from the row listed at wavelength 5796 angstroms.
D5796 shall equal 30.88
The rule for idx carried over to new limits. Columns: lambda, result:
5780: 31.81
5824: 31.85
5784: 29.07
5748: 31.63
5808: 30.57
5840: 31.82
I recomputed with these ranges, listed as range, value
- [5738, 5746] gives 31.68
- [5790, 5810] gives 31.63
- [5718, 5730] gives 32.6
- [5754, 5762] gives 32.35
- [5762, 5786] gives 32.19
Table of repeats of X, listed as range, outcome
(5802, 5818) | 31.1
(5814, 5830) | 31.5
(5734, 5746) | 31.6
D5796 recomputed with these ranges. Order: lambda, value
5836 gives 32.17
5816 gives 30.86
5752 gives 31.56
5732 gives 30.93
